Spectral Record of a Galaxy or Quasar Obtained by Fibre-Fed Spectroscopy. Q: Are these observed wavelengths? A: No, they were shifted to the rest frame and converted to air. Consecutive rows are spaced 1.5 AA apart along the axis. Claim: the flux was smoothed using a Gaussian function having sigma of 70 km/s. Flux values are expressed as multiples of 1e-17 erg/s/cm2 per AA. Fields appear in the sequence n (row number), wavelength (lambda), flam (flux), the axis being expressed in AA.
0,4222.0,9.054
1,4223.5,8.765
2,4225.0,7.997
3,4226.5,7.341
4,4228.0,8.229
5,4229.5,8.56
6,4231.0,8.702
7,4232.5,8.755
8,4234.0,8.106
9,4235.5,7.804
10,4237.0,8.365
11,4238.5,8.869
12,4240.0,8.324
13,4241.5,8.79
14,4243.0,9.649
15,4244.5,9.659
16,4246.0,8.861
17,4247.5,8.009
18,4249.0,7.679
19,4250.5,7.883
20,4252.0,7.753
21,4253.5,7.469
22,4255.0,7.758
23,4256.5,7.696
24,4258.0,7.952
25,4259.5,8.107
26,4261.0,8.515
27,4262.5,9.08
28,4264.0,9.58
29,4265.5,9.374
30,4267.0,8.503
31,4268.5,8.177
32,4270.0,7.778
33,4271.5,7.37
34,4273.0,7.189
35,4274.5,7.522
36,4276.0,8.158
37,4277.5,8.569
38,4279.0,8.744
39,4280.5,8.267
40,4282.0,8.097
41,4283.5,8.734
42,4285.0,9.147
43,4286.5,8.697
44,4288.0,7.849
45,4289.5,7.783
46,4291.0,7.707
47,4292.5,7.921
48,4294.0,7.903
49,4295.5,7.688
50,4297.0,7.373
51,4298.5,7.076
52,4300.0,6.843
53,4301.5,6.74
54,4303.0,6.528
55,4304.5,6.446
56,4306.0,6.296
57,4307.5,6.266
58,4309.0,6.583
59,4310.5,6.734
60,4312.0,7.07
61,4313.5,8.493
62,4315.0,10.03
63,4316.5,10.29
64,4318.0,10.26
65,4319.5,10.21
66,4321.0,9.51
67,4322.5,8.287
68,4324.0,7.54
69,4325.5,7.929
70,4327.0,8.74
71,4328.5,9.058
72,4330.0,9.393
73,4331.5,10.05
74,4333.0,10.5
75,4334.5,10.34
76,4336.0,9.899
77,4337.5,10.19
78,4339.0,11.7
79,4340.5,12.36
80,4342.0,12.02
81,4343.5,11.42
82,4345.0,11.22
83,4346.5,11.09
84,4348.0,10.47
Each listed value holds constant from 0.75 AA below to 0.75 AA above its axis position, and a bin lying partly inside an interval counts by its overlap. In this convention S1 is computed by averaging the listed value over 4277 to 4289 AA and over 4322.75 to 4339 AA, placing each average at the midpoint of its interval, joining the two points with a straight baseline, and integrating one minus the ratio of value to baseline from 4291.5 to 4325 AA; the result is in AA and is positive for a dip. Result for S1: 4.4 AA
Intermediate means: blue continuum 8.5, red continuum 9.44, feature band 7.82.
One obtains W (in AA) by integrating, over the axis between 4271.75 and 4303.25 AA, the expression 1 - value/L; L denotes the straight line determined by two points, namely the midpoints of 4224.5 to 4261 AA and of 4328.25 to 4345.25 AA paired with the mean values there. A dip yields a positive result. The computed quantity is 5.2 AA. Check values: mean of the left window 8.27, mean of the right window 10.7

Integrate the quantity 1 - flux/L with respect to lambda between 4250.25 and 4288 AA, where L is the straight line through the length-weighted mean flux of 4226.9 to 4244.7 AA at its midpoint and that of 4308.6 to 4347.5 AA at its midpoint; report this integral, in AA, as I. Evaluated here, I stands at 3.1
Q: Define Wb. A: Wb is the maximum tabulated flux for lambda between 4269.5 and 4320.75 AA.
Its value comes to 10.29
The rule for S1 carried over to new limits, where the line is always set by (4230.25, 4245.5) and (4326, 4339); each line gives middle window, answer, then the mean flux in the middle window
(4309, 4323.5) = 1.23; 8.84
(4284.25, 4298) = 1.99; 7.99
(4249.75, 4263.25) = 1.37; 8.02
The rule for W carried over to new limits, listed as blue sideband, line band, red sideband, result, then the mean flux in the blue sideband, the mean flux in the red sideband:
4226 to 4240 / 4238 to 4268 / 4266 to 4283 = -1.0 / 8.32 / 8.06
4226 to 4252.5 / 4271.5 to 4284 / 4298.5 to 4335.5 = 0.4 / 8.42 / 8.32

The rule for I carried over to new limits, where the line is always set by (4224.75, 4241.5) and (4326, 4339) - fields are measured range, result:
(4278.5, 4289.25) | 0.74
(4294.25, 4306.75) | 3.25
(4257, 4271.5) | 0.50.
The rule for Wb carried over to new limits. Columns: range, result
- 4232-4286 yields 9.659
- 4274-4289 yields 9.147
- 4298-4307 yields 7.076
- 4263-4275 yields 9.58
